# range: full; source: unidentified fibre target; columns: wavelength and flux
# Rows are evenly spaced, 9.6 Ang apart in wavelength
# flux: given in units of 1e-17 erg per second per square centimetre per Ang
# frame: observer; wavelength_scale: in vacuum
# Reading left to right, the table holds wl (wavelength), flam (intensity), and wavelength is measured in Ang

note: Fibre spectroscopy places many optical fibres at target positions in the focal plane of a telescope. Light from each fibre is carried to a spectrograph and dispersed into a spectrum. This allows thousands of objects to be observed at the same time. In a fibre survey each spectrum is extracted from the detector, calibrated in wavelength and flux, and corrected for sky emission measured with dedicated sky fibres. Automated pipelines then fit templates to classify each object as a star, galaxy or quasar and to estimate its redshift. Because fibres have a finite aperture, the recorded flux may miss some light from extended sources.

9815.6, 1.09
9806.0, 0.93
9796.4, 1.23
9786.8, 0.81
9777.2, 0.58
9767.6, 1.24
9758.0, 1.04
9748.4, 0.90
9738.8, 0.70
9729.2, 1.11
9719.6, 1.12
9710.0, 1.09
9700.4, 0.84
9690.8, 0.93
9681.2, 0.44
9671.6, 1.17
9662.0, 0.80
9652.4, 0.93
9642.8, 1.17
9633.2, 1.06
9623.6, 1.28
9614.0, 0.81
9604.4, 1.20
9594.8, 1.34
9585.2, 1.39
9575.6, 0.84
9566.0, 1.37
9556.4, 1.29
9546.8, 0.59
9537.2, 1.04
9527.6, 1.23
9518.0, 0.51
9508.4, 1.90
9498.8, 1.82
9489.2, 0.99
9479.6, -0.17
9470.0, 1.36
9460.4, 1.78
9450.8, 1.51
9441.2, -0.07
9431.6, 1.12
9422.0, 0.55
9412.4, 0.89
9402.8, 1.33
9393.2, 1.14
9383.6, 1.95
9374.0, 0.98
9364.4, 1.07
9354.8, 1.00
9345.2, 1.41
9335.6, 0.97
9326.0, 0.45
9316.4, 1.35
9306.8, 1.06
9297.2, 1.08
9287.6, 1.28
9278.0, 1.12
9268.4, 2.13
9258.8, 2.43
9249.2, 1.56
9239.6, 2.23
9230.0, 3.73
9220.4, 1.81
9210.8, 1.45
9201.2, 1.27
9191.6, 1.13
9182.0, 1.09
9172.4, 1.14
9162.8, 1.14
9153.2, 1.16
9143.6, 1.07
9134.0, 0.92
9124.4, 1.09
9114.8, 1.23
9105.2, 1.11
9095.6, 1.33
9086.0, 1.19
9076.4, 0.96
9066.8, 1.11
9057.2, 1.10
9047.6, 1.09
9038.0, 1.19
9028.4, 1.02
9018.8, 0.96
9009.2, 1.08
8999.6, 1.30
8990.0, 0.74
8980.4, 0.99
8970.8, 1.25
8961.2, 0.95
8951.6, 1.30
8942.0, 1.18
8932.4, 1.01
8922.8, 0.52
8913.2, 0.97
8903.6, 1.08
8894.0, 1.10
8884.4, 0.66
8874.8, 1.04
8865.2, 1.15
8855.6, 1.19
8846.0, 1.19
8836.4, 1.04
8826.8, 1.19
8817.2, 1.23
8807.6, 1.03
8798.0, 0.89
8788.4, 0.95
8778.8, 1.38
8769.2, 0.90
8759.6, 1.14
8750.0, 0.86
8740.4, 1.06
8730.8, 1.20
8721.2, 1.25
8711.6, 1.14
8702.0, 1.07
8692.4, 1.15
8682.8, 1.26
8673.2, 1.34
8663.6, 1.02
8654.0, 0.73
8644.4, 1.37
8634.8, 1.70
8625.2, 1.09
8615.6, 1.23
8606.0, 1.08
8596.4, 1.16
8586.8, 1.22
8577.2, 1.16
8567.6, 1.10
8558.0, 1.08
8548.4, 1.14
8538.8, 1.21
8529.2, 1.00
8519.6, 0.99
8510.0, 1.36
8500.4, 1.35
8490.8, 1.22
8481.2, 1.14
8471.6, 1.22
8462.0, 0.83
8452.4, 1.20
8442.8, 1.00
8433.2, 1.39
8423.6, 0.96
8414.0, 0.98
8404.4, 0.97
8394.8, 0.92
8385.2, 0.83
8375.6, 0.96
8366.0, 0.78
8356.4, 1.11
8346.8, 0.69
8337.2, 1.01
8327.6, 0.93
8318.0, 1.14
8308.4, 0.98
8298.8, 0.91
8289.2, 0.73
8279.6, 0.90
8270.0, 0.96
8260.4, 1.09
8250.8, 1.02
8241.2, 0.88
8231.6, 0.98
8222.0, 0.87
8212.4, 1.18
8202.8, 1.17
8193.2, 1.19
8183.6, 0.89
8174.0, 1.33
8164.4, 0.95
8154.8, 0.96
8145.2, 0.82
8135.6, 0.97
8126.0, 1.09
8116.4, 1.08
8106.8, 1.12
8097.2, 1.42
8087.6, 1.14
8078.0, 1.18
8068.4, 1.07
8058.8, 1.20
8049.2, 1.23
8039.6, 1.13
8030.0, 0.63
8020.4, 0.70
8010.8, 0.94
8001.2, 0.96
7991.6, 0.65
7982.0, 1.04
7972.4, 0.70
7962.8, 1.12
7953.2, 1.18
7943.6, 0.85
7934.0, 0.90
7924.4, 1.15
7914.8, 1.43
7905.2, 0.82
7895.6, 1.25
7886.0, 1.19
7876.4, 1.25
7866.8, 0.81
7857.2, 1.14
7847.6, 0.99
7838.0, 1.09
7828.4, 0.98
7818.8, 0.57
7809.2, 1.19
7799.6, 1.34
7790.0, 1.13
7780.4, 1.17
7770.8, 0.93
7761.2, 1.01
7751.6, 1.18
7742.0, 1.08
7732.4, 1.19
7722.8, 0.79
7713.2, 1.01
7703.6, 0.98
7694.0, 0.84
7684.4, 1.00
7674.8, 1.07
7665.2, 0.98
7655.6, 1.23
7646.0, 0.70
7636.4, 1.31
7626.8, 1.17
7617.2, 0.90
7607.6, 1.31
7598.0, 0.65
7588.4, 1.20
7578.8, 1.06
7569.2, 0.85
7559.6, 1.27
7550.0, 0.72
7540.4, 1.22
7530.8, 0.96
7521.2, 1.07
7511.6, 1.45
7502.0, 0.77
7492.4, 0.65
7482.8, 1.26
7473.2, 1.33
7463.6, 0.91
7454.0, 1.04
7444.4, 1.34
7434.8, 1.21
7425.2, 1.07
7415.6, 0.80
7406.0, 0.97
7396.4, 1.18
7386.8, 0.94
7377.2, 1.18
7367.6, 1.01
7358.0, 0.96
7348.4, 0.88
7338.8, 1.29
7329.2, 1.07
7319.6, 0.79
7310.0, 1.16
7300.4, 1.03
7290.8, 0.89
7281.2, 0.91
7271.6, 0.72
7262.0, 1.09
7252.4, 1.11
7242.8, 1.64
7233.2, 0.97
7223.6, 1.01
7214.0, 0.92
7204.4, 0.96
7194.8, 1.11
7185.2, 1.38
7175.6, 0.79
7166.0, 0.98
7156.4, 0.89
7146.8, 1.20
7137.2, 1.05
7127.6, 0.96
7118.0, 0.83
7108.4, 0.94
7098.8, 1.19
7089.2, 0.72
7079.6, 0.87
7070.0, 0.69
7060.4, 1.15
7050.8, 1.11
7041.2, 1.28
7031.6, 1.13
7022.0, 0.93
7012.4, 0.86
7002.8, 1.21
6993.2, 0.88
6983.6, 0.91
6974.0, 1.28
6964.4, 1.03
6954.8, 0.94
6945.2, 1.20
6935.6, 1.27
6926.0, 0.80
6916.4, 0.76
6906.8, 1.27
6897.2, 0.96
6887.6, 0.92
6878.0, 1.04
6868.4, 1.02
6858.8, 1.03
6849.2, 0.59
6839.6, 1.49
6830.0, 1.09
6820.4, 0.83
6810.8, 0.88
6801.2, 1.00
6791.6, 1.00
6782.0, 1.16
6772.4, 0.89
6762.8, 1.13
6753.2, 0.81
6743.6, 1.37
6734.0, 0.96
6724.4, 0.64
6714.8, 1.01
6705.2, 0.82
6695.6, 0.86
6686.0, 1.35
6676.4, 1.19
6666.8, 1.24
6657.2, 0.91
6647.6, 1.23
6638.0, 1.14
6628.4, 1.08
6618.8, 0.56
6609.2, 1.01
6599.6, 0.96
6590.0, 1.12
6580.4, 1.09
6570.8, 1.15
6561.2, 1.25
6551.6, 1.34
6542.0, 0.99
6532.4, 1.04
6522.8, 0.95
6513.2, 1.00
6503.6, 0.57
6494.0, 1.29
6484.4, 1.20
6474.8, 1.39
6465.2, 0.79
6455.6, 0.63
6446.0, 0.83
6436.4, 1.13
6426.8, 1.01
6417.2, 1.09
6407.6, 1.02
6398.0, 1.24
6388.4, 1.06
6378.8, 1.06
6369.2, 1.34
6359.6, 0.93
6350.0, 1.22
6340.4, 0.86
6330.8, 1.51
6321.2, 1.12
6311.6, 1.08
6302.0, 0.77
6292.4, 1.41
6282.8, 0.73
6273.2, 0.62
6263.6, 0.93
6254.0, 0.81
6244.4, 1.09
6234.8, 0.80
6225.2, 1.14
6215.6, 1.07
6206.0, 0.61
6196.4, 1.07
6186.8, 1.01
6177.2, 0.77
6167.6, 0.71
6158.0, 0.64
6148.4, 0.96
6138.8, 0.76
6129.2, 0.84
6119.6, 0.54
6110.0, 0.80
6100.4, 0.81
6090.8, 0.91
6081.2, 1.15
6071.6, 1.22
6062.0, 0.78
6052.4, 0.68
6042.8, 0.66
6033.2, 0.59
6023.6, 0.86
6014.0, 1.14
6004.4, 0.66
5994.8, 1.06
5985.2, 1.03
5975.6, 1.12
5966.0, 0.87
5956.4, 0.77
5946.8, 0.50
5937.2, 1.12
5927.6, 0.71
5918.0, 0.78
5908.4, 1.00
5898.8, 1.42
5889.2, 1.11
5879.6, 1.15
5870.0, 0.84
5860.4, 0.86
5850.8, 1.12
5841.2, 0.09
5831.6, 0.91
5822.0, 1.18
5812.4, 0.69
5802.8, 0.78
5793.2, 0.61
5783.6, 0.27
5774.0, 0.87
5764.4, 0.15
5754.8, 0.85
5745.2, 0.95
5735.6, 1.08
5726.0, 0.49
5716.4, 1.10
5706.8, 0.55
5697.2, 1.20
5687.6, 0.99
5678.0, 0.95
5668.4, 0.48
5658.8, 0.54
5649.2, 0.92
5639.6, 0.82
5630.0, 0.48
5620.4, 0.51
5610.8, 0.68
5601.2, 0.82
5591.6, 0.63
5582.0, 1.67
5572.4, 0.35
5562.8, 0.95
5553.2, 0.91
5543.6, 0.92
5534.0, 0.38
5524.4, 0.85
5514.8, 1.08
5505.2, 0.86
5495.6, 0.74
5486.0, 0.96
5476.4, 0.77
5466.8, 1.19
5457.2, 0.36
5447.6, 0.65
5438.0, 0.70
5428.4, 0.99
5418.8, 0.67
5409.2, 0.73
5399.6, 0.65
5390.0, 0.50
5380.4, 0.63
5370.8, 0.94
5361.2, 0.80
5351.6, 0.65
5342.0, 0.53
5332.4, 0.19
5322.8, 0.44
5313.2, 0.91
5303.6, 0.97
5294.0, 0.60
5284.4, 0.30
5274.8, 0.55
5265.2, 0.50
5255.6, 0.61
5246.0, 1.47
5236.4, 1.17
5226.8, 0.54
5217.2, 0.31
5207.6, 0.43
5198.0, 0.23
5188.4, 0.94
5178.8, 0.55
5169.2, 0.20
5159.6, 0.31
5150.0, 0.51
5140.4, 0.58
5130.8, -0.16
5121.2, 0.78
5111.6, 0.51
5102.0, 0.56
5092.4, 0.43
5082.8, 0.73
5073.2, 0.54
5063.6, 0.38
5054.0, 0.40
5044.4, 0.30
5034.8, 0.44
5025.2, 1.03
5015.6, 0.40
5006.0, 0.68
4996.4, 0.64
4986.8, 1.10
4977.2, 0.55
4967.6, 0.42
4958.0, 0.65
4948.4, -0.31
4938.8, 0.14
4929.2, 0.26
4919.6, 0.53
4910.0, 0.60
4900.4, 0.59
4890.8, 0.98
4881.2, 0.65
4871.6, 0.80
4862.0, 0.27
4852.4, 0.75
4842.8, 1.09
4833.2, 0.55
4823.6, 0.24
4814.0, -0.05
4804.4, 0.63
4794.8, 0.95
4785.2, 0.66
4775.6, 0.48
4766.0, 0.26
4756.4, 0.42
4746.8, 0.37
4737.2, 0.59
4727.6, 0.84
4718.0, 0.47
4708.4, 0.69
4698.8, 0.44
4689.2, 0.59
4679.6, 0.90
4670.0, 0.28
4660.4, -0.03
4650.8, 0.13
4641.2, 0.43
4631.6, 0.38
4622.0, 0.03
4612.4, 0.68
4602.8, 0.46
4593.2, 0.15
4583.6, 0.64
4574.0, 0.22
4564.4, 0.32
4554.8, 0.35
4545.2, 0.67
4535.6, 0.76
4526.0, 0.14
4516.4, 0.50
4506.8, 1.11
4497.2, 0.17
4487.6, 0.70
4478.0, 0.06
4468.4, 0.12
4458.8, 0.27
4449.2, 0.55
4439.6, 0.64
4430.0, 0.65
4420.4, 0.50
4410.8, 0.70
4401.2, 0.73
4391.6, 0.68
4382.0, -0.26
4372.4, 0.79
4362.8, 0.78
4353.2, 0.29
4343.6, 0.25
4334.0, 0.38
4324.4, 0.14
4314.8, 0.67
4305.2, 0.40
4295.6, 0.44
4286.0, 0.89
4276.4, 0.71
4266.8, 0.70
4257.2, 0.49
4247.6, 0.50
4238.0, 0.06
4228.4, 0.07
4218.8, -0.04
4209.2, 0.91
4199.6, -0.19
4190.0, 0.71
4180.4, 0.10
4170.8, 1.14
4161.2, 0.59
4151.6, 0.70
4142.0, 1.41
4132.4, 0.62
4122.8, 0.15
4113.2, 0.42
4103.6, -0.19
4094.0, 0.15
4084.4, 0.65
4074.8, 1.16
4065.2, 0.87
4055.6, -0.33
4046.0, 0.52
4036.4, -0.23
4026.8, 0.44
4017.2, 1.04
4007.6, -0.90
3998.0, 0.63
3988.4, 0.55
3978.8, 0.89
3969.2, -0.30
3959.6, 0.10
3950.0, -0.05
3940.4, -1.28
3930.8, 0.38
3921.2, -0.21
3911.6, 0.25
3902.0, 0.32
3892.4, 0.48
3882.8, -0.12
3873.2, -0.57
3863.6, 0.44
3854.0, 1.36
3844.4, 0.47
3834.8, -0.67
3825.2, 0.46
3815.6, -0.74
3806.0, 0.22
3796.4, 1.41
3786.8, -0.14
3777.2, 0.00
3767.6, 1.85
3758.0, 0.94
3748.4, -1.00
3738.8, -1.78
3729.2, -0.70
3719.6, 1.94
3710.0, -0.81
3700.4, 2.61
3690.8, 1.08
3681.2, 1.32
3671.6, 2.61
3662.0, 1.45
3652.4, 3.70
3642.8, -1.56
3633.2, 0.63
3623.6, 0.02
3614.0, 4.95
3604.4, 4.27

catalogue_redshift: 0.406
